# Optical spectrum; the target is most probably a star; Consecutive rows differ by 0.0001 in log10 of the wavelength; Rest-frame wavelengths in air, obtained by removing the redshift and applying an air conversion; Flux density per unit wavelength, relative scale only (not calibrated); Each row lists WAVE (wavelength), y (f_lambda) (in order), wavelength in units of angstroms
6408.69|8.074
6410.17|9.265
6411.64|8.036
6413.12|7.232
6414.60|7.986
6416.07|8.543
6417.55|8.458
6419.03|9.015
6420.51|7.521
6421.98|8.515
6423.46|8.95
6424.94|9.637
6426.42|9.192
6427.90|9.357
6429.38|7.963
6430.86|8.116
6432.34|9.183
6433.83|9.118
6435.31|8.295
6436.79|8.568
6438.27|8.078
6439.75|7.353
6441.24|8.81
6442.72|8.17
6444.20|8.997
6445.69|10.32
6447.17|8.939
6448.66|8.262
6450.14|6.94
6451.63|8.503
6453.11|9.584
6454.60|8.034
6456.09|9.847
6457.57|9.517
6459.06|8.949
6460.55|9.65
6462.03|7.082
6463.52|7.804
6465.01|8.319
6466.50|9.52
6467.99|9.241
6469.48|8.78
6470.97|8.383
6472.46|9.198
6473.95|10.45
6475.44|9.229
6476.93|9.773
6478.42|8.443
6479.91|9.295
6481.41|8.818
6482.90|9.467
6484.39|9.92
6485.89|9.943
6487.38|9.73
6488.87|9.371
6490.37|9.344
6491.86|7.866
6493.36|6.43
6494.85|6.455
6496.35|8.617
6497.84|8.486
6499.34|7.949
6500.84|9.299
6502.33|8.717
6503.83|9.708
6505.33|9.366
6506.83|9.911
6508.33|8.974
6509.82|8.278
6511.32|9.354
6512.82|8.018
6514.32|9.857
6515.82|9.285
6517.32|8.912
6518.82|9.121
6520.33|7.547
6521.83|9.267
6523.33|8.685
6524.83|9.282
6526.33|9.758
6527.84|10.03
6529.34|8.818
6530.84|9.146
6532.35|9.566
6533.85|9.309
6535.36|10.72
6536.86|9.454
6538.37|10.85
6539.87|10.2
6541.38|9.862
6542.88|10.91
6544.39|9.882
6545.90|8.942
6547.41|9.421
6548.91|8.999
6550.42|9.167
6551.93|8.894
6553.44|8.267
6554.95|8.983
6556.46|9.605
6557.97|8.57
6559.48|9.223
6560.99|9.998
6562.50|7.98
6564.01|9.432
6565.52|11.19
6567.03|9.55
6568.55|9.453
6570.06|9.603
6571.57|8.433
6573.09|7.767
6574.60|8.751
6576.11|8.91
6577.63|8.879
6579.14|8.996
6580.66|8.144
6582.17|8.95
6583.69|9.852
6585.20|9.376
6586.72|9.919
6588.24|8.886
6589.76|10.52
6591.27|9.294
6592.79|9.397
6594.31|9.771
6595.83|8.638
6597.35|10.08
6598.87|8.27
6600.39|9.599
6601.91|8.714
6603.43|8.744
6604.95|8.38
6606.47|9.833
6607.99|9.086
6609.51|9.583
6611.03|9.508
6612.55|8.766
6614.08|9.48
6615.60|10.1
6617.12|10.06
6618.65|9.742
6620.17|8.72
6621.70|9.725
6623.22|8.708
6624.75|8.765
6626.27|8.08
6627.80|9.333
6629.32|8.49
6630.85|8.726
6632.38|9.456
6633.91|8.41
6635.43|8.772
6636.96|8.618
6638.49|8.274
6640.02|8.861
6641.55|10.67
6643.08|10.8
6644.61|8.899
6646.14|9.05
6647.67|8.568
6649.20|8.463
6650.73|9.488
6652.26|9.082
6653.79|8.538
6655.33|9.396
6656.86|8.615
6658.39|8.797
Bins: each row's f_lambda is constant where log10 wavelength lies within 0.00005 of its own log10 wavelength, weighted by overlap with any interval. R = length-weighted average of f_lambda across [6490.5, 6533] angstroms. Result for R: 8.82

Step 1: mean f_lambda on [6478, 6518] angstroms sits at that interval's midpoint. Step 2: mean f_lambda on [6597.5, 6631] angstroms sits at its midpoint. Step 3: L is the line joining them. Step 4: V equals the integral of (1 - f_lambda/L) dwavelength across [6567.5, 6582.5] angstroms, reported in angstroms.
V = 0.4 angstroms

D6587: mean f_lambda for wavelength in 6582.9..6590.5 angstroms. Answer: 9.7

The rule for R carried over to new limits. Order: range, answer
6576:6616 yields 9.24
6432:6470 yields 8.68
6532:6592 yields 9.37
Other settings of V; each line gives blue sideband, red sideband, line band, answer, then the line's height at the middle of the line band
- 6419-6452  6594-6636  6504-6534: -1.00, 8.84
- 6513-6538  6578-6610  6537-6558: -0.51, 9.27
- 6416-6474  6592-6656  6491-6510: 0.78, 8.84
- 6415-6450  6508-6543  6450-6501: 0.83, 8.97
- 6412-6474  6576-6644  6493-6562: -1.65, 8.93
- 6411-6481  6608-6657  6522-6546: -2.21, 8.9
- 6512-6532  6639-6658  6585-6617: -0.72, 9.14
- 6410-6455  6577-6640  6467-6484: -1.02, 8.69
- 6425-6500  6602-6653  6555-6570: -0.75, 8.98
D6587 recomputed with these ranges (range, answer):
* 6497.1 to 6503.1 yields 8.61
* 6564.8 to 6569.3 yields 10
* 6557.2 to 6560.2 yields 8.9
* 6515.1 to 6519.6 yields 9.08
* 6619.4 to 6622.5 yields 9.23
